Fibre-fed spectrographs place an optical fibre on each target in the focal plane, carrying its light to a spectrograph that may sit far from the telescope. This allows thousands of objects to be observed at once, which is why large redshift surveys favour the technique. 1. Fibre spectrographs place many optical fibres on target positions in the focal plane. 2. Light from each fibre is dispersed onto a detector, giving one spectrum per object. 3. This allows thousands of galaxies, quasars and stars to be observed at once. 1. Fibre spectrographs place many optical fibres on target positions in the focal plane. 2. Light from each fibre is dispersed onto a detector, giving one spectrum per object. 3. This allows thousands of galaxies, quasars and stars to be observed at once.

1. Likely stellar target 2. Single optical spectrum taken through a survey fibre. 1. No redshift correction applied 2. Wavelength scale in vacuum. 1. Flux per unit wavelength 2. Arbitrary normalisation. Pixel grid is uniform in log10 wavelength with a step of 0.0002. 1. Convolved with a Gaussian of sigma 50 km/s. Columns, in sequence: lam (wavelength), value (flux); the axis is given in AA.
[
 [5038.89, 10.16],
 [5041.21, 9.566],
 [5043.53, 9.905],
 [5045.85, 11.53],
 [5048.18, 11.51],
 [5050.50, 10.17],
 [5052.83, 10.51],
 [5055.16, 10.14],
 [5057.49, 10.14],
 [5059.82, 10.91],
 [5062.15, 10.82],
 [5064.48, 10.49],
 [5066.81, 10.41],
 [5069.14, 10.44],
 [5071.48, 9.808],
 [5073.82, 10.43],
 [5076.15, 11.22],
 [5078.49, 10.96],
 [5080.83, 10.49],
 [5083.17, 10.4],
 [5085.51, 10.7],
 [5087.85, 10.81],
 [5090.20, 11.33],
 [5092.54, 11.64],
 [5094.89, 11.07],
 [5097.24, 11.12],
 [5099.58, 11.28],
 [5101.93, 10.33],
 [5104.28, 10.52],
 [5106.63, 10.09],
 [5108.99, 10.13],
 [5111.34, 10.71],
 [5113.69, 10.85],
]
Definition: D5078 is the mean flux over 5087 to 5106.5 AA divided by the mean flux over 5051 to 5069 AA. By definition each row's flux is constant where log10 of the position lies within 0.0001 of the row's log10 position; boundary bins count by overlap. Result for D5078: 1.0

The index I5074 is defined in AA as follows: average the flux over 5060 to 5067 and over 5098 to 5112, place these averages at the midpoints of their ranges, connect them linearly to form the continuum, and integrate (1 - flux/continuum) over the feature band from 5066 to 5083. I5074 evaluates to 0.1 AA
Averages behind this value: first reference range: 10.7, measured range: 10.5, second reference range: 10.5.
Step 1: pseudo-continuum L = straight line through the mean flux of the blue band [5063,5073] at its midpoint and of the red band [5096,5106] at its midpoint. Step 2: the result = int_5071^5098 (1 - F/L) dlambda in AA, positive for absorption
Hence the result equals -0.8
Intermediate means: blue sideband 10.3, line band 10.9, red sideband 10.8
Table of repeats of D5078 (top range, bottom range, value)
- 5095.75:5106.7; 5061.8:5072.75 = 1.04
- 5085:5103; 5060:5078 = 1.05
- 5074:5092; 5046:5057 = 1.02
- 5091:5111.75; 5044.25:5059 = 1.01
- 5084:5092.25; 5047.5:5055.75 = 1.04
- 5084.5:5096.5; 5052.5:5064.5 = 1.06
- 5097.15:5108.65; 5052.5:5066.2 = 1.01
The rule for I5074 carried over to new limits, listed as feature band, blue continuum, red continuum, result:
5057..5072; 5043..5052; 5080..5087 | 0.3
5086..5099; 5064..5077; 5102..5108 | -1.0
